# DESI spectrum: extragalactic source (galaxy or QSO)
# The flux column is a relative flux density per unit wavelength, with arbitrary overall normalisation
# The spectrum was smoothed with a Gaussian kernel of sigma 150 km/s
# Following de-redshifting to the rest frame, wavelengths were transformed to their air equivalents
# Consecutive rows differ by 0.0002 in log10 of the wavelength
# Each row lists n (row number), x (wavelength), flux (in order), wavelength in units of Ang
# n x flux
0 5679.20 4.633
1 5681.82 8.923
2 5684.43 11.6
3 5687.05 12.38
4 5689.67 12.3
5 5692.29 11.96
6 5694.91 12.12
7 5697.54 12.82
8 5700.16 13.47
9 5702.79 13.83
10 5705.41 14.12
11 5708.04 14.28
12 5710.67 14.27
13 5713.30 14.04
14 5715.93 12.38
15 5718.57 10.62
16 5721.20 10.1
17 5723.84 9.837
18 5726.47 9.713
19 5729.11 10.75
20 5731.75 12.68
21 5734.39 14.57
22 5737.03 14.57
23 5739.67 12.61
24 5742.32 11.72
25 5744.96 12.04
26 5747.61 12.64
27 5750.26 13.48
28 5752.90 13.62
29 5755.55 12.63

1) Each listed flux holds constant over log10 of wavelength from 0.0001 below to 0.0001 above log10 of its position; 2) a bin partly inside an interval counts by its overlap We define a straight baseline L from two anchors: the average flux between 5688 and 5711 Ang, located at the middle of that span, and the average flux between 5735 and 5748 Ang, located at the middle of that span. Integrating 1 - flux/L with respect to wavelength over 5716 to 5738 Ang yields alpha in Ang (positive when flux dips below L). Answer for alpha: 2.27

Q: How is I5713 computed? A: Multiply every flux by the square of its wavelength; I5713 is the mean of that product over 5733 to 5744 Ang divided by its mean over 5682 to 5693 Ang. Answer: 1.2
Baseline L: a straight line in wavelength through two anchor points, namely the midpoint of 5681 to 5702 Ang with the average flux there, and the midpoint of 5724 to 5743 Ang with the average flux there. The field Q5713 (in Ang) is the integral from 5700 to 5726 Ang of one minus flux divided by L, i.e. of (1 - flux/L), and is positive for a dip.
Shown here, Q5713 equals -0.9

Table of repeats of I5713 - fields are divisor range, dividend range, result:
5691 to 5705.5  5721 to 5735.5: 0.88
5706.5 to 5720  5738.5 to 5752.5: 0.97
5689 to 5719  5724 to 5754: 0.96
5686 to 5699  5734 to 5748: 1.07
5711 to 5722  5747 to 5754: 1.11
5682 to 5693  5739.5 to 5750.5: 1.08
